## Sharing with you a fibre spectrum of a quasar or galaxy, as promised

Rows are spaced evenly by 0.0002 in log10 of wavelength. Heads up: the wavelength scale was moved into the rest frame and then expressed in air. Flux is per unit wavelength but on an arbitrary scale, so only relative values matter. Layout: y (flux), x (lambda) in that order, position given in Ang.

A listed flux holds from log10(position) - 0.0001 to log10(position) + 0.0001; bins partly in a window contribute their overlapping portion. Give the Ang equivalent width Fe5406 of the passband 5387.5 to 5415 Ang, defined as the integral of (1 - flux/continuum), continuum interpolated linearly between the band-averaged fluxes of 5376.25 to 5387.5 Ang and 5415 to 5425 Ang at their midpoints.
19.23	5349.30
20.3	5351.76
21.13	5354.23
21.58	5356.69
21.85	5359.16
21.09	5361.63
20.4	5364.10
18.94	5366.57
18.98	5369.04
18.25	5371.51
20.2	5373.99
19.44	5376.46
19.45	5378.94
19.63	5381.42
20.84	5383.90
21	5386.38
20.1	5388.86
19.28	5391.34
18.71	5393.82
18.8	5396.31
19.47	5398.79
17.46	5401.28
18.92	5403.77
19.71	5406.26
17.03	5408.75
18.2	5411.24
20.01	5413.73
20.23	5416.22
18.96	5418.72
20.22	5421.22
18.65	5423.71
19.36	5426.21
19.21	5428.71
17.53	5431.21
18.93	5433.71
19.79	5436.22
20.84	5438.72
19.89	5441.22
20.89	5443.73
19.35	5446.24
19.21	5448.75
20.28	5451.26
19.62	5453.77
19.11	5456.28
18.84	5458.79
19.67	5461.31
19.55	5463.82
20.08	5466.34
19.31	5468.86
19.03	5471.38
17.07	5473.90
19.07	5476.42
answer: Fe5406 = 1.3 Ang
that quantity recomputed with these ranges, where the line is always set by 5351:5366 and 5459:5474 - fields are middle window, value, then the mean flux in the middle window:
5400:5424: 1.4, 19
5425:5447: 0.2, 19.5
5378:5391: 0.3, 20.2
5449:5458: -0.1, 19.6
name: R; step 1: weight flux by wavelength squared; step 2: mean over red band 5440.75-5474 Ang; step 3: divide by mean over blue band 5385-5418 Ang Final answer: 1.04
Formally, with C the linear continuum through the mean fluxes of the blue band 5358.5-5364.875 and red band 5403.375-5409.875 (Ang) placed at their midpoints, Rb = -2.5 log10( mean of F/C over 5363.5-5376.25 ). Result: 0.07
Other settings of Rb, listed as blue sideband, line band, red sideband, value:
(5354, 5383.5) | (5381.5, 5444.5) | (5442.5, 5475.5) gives 0.02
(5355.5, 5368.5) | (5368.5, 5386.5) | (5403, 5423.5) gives 0.03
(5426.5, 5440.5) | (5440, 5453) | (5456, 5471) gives -0.03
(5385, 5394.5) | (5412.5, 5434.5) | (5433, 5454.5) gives 0.04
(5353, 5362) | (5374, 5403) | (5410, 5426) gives 0.05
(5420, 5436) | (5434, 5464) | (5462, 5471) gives -0.02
